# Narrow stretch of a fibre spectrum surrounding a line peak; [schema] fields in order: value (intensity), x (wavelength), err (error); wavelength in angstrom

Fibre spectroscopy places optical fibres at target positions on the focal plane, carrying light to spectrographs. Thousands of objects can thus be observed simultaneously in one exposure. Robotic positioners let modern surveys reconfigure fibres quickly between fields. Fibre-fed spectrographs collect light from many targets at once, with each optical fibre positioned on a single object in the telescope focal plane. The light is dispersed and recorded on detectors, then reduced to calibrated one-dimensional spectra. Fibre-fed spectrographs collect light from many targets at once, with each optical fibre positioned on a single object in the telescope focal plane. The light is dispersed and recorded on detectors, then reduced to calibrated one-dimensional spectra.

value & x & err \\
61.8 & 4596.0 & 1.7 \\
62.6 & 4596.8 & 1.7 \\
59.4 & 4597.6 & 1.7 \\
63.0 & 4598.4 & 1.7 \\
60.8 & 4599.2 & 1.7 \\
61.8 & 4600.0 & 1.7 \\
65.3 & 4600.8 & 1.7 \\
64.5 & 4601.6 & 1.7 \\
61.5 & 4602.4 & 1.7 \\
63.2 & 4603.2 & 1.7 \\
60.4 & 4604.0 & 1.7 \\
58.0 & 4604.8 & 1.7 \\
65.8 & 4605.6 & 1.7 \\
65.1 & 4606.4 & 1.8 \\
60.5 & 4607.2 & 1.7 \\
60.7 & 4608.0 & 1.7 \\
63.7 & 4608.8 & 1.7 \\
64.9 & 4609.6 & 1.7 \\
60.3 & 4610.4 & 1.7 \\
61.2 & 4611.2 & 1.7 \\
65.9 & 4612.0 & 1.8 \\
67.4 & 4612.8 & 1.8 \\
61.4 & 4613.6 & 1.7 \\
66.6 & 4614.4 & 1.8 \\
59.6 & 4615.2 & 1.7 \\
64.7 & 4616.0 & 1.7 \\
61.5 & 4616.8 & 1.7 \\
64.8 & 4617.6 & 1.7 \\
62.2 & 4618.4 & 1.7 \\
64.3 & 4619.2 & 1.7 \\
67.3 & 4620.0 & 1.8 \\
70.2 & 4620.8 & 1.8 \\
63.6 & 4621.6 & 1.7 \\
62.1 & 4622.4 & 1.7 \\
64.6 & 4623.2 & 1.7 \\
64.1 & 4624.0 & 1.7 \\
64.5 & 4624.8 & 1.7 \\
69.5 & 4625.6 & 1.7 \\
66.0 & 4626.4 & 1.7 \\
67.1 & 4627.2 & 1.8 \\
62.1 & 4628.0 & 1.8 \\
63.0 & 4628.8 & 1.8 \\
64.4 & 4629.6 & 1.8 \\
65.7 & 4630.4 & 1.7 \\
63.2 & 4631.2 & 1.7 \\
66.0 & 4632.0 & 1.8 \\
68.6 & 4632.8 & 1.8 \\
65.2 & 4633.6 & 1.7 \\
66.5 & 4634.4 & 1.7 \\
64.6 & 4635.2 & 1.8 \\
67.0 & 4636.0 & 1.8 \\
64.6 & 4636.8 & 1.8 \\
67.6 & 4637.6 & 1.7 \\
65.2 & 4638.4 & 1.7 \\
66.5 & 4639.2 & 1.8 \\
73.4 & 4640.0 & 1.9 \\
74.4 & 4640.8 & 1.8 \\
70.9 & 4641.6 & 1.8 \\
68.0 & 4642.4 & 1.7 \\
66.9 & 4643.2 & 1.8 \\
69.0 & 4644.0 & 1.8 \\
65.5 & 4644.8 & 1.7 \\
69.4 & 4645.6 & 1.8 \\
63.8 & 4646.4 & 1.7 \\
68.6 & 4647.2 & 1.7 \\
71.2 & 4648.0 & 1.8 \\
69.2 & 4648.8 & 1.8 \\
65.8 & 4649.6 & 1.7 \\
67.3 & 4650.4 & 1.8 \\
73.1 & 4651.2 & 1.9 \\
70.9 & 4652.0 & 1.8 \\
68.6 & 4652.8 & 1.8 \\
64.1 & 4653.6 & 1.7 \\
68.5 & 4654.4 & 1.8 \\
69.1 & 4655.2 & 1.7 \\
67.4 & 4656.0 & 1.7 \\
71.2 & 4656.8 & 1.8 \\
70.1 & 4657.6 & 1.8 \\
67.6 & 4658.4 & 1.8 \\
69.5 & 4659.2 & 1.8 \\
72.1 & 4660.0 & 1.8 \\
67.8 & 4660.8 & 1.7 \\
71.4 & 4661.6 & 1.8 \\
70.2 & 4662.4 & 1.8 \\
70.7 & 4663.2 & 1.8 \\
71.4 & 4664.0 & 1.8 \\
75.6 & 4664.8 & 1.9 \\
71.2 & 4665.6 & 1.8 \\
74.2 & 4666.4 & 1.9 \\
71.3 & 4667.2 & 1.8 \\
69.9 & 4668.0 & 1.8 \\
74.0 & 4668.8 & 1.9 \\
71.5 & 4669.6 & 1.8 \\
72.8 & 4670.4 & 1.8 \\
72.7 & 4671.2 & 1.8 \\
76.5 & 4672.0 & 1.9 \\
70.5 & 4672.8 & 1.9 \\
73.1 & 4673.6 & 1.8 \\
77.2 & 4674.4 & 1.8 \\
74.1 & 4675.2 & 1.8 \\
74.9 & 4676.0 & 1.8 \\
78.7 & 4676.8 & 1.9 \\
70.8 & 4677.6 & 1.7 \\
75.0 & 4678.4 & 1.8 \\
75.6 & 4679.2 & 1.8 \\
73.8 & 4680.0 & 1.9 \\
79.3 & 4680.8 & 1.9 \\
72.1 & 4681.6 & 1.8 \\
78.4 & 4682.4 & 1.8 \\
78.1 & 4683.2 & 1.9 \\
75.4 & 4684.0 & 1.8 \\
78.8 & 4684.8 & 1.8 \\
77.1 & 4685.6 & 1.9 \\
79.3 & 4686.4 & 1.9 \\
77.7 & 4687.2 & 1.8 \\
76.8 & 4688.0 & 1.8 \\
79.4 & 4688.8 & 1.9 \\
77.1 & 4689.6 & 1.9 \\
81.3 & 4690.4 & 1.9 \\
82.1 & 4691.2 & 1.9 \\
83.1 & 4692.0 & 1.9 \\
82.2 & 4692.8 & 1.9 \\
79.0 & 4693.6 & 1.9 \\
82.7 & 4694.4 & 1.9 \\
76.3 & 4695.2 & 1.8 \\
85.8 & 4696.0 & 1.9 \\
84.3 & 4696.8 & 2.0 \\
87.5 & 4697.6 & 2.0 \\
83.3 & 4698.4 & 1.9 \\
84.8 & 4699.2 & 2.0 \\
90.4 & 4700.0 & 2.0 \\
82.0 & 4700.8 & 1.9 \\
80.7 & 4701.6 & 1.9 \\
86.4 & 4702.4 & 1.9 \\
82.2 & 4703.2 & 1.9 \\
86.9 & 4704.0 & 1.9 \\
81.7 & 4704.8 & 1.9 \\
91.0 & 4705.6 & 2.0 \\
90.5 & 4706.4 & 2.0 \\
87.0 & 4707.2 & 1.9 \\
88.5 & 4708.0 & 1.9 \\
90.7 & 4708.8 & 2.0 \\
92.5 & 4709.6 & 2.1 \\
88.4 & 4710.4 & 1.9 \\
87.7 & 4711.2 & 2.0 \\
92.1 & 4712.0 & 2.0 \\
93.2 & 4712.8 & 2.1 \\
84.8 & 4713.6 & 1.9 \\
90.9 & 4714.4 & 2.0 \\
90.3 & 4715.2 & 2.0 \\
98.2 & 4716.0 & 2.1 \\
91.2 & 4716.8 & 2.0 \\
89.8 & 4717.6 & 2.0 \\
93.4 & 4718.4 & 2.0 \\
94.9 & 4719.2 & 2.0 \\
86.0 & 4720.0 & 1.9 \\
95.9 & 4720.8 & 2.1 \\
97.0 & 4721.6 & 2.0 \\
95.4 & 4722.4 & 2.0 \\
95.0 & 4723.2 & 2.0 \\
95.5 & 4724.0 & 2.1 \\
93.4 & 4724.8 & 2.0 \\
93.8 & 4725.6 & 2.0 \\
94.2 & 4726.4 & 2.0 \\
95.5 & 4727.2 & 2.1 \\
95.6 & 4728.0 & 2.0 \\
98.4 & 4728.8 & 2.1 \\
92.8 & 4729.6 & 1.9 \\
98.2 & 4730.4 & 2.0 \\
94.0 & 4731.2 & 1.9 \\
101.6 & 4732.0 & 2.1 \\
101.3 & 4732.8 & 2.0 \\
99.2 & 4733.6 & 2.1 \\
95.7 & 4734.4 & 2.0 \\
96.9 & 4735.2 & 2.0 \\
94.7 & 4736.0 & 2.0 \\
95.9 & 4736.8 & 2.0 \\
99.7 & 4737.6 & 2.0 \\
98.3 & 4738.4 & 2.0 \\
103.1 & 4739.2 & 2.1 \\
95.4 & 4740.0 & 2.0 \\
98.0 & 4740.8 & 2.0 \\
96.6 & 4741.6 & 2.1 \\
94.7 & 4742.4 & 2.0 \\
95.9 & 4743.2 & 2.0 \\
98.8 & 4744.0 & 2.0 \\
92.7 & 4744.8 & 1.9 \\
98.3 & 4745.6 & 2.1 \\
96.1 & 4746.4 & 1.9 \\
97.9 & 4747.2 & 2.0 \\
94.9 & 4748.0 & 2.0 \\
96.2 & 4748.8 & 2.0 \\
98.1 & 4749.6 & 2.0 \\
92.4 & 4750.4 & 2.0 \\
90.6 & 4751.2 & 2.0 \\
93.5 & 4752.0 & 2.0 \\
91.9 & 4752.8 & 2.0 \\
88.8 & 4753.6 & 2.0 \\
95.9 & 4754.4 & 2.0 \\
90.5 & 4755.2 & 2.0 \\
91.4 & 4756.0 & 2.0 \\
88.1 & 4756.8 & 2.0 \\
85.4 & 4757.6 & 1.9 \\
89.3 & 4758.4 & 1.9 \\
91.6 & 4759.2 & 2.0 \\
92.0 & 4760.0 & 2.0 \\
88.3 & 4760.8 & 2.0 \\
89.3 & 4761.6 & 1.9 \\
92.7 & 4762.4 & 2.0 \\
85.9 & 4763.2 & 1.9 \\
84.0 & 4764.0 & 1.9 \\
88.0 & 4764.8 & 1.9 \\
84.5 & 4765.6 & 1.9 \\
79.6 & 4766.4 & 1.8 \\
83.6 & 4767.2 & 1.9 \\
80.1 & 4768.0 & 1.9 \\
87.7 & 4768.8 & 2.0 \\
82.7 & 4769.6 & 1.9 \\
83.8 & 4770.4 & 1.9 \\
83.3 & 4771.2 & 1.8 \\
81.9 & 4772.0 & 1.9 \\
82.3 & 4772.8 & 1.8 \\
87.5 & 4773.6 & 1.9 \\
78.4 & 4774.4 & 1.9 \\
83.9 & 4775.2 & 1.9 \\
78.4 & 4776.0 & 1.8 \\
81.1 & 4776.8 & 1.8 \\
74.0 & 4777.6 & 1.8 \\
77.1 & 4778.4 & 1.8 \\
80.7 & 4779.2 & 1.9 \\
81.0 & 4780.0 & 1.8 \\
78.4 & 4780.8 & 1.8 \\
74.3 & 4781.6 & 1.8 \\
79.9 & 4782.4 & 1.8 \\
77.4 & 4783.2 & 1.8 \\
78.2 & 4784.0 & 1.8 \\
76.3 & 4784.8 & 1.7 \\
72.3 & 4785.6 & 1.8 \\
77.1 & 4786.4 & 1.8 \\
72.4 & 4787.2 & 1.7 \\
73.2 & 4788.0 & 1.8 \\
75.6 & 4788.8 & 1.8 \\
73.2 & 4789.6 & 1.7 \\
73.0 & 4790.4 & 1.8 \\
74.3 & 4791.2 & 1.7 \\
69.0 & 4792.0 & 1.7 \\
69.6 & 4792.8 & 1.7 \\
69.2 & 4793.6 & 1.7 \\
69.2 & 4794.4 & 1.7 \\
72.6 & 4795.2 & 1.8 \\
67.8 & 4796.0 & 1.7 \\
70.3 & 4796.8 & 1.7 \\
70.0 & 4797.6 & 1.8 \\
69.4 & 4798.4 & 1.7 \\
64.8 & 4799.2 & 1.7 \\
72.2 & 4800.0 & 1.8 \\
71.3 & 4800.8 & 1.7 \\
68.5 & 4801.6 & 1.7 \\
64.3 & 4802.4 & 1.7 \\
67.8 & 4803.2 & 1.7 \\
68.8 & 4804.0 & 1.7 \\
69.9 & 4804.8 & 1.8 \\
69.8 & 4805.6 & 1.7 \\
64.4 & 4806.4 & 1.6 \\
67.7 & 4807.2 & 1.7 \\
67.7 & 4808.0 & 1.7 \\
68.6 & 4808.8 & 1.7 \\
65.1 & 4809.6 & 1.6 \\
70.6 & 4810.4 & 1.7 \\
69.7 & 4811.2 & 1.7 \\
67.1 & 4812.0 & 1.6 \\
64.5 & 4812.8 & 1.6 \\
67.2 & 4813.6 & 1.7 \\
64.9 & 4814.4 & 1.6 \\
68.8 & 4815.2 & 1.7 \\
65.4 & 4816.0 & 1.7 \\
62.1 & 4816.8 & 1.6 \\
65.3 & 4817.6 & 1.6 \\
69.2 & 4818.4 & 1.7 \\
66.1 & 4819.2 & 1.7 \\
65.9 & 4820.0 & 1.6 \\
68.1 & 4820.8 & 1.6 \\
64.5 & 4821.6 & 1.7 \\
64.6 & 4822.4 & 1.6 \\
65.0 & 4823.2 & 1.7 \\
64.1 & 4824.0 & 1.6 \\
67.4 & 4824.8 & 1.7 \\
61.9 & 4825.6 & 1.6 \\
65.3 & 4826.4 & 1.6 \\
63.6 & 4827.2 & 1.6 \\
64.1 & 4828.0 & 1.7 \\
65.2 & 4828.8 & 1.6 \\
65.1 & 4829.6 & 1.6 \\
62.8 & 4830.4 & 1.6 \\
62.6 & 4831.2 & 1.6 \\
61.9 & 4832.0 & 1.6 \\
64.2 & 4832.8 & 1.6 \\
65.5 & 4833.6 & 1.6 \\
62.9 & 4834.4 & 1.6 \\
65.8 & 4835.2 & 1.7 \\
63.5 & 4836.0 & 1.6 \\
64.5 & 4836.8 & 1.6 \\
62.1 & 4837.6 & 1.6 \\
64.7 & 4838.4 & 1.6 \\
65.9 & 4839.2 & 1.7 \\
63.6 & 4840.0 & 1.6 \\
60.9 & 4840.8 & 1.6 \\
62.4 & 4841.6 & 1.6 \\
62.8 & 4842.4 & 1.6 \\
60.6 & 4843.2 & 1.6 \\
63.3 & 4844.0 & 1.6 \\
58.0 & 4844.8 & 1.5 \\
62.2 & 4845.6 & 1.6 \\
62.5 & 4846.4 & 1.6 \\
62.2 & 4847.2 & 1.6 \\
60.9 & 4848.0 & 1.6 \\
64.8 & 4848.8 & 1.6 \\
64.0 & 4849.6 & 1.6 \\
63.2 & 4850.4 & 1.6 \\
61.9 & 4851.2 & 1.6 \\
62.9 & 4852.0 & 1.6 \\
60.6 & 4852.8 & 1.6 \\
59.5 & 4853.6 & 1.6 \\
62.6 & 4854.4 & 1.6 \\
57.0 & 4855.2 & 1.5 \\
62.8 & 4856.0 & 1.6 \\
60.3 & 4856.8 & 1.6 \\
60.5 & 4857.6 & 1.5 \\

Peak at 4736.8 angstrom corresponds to Mg II 2798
